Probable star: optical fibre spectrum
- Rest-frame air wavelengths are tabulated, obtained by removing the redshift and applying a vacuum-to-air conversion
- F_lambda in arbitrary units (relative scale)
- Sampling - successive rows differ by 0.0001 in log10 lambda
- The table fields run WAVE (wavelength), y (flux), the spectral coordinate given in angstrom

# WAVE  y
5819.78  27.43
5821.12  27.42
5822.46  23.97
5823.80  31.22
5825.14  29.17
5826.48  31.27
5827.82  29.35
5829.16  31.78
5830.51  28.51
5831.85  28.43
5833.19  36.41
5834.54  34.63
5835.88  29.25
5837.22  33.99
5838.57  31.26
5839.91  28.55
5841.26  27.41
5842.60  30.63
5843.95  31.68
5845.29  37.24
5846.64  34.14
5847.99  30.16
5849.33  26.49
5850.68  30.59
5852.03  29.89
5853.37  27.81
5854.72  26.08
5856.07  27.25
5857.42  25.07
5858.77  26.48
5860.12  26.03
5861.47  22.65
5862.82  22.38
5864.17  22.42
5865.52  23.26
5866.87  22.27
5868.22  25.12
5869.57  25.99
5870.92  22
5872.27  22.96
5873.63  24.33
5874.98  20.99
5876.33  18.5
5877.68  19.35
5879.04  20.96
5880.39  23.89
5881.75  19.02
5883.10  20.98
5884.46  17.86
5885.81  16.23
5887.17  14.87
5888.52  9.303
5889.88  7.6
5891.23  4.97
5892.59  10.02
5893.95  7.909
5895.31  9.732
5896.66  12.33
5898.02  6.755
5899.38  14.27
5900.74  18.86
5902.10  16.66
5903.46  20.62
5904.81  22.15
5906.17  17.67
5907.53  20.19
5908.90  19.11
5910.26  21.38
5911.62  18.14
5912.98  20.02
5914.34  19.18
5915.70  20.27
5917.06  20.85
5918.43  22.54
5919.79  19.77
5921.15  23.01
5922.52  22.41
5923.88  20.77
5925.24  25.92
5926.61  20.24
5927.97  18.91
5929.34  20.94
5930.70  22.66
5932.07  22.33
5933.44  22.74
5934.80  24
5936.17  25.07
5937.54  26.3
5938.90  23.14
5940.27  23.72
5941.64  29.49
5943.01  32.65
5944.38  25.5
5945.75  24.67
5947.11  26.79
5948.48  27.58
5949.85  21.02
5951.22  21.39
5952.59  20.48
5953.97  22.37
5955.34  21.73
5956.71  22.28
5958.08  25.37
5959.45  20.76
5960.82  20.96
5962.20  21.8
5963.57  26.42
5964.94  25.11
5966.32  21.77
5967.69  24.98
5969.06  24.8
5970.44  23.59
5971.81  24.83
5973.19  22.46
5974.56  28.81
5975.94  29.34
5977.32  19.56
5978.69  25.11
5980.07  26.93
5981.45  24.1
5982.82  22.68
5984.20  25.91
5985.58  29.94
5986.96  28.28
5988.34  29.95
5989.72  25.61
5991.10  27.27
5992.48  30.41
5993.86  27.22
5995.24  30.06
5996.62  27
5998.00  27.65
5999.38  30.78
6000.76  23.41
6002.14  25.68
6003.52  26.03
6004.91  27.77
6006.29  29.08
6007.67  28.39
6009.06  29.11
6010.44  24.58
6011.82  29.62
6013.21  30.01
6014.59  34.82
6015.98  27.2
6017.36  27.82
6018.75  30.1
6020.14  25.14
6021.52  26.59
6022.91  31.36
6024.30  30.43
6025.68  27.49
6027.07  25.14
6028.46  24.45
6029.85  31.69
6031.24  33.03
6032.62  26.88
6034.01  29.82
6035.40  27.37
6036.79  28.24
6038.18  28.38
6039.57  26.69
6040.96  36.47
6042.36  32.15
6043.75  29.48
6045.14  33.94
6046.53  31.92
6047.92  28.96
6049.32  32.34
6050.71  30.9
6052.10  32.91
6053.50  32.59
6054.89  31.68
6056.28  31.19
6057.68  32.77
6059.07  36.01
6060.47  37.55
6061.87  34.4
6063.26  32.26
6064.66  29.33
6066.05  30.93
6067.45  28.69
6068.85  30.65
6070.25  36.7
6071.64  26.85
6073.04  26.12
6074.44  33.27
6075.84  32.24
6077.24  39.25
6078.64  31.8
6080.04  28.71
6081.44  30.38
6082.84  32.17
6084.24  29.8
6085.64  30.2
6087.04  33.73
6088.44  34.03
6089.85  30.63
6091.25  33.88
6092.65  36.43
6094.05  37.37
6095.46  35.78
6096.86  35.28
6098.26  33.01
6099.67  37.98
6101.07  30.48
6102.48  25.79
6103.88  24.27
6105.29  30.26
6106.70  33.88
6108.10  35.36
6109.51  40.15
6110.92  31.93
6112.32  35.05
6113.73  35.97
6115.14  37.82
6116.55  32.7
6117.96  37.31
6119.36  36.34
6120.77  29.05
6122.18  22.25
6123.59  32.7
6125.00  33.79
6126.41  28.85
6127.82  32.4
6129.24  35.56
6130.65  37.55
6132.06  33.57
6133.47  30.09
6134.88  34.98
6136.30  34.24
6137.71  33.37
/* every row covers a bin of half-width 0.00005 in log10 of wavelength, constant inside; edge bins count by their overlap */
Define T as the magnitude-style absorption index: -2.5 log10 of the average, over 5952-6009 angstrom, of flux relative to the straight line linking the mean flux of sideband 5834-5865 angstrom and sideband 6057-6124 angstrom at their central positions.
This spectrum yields 0.205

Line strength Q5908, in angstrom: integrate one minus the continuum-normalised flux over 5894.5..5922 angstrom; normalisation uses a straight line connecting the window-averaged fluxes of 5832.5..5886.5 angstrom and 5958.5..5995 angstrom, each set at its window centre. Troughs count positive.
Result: 8.1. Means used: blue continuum 26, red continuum 25.4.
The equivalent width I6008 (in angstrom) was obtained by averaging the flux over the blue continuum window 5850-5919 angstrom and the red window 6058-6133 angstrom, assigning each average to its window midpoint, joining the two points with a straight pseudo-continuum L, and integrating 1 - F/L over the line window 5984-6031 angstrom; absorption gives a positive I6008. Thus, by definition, -1.5 angstrom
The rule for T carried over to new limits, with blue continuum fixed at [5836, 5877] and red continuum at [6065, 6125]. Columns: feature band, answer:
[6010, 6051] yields 0.06 mag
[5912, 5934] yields 0.31 mag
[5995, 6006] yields 0.11 mag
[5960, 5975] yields 0.22 mag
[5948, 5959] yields 0.27 mag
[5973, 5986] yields 0.17 mag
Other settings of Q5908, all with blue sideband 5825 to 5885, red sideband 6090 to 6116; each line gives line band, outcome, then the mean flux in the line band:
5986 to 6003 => 1.63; 27.8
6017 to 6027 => 1.05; 28.2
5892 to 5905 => 6.67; 13.7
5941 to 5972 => 5.73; 24.2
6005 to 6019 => 1.01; 29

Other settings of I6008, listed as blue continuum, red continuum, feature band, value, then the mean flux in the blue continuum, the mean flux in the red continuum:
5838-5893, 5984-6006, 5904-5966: 7.4 angstrom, 23.3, 27.7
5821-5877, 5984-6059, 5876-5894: 8.2 angstrom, 27.7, 29.2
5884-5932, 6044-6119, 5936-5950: -4.0 angstrom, 17.3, 32.7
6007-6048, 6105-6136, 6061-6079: -0.3 angstrom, 29.2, 33.6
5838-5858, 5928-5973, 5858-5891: 9.1 angstrom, 29.6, 23.9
